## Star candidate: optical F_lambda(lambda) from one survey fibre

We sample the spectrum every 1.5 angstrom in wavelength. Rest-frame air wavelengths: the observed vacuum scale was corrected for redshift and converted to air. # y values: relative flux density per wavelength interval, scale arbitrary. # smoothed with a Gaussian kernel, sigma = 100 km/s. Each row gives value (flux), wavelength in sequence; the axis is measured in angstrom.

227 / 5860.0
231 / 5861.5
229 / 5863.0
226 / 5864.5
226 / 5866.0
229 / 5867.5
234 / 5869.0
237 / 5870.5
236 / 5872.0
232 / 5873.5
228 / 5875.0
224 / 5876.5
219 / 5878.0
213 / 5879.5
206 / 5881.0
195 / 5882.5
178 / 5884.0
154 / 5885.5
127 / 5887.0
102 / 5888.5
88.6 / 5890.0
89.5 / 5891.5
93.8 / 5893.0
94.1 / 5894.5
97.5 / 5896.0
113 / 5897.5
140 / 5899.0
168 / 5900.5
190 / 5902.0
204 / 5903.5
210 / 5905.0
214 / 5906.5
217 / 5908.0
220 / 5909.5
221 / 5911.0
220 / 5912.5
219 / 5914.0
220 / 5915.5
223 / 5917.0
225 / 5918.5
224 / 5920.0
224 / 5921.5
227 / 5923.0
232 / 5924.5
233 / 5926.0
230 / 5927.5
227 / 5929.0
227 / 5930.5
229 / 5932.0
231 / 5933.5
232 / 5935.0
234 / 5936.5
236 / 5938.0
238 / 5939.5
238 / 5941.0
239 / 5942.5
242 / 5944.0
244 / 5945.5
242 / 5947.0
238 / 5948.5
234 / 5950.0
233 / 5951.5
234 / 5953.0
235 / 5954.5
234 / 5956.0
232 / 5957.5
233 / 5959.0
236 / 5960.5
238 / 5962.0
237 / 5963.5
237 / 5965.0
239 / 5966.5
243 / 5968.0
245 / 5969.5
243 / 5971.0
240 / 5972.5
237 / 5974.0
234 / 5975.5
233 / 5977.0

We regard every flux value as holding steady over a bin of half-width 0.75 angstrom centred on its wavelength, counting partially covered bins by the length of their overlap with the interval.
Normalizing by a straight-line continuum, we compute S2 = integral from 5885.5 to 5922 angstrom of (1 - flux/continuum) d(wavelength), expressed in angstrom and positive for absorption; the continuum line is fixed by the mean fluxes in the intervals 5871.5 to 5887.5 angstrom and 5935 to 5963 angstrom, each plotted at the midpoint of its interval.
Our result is 7.3 angstrom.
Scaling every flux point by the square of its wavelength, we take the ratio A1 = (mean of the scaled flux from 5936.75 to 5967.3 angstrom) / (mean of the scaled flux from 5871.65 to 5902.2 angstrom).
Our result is 1.52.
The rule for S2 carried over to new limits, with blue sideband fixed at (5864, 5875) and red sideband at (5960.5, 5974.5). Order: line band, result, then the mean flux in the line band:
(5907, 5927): 1.0 angstrom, 223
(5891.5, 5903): 5.2 angstrom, 127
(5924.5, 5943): 0.3 angstrom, 233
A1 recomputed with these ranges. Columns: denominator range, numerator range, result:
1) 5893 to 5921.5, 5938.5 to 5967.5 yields 1.28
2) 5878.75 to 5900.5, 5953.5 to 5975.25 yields 1.79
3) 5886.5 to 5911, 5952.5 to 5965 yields 1.59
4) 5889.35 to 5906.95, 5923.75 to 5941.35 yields 1.67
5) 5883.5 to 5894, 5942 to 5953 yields 2.08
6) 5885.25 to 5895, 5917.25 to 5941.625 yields 2.22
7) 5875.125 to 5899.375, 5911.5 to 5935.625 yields 1.55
